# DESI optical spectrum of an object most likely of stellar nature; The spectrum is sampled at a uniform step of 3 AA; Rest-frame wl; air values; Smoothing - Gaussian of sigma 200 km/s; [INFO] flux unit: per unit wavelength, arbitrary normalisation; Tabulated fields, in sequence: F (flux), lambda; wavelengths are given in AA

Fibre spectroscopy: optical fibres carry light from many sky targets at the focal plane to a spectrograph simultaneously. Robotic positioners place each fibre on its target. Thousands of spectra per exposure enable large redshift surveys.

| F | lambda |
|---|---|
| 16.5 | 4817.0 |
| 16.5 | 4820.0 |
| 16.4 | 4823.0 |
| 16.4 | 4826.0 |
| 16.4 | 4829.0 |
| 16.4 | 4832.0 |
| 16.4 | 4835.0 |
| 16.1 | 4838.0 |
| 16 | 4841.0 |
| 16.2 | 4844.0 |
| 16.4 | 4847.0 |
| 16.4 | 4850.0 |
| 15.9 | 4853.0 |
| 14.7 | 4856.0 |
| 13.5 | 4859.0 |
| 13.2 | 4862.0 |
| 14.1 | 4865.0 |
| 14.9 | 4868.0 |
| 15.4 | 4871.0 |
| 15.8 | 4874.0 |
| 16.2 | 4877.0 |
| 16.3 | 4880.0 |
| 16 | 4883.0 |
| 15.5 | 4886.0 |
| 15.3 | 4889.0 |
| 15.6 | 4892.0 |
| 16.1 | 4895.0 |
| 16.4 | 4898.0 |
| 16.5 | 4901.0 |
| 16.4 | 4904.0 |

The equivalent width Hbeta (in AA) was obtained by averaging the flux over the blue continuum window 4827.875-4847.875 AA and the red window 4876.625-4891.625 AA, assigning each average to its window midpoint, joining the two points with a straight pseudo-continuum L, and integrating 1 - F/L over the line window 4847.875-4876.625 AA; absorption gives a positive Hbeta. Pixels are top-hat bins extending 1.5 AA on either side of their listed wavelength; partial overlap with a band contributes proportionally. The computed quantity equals 1.9 AA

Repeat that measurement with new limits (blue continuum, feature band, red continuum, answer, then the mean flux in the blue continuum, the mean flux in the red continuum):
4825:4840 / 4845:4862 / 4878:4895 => 0.96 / 16.3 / 15.8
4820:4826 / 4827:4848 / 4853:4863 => -1.09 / 16.4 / 14.1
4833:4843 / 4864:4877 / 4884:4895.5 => 0.49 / 16.2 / 15.6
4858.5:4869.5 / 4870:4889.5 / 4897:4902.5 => -1.00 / 14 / 16.5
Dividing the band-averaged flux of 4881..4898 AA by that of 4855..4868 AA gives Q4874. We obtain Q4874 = 1.13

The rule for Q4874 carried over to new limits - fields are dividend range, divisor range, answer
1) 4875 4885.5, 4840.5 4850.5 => 0.99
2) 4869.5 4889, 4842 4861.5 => 1.03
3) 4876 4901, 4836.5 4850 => 0.98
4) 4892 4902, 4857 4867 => 1.18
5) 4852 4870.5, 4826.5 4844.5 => 0.89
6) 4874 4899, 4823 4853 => 0.98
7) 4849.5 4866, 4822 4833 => 0.89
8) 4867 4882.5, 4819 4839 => 0.96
